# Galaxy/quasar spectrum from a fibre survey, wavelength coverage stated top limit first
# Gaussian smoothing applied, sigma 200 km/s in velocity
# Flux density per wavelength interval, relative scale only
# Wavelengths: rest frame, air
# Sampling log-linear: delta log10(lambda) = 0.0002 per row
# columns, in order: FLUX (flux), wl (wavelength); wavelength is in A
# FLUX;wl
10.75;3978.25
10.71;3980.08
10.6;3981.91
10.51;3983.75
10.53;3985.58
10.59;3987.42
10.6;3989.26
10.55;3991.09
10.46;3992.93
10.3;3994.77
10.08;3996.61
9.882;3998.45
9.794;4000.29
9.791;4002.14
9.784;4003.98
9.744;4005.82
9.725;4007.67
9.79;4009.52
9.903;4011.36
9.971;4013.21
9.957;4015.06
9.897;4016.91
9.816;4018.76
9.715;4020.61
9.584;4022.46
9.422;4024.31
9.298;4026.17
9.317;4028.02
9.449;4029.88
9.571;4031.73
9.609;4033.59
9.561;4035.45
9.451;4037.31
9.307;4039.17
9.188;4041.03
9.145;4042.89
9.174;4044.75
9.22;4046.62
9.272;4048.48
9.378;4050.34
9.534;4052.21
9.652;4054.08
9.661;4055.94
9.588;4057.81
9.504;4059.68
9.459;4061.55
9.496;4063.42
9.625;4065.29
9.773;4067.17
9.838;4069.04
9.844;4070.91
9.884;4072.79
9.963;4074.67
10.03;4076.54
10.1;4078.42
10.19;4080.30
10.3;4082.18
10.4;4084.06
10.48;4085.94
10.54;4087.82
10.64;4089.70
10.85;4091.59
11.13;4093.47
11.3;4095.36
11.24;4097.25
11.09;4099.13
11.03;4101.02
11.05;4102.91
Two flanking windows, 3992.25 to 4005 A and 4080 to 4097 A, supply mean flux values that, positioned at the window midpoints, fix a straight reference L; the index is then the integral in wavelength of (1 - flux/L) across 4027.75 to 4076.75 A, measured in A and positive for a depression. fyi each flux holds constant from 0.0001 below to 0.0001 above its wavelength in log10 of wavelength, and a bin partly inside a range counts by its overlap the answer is 4.1 A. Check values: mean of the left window 10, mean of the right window 10.7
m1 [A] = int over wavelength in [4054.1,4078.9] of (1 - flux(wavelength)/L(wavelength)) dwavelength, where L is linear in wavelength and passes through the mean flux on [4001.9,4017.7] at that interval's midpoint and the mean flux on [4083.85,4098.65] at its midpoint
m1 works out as 1.9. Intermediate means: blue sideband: 9.84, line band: 9.74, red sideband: 10.9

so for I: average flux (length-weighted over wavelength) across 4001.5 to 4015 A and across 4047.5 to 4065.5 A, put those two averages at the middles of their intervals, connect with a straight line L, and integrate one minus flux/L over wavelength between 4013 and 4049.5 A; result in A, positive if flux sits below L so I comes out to 0.7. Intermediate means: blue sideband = 9.83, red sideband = 9.52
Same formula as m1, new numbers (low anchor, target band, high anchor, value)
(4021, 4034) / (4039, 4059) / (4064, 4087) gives 0.7 A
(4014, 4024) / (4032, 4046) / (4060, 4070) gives 0.5 A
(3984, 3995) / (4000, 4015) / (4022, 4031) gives 0.2 A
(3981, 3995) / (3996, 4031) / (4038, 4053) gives 0.9 A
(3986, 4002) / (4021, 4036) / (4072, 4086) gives 1.1 A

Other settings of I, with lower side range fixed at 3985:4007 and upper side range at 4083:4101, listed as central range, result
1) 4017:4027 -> 0.7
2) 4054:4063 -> 0.9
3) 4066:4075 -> 0.7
